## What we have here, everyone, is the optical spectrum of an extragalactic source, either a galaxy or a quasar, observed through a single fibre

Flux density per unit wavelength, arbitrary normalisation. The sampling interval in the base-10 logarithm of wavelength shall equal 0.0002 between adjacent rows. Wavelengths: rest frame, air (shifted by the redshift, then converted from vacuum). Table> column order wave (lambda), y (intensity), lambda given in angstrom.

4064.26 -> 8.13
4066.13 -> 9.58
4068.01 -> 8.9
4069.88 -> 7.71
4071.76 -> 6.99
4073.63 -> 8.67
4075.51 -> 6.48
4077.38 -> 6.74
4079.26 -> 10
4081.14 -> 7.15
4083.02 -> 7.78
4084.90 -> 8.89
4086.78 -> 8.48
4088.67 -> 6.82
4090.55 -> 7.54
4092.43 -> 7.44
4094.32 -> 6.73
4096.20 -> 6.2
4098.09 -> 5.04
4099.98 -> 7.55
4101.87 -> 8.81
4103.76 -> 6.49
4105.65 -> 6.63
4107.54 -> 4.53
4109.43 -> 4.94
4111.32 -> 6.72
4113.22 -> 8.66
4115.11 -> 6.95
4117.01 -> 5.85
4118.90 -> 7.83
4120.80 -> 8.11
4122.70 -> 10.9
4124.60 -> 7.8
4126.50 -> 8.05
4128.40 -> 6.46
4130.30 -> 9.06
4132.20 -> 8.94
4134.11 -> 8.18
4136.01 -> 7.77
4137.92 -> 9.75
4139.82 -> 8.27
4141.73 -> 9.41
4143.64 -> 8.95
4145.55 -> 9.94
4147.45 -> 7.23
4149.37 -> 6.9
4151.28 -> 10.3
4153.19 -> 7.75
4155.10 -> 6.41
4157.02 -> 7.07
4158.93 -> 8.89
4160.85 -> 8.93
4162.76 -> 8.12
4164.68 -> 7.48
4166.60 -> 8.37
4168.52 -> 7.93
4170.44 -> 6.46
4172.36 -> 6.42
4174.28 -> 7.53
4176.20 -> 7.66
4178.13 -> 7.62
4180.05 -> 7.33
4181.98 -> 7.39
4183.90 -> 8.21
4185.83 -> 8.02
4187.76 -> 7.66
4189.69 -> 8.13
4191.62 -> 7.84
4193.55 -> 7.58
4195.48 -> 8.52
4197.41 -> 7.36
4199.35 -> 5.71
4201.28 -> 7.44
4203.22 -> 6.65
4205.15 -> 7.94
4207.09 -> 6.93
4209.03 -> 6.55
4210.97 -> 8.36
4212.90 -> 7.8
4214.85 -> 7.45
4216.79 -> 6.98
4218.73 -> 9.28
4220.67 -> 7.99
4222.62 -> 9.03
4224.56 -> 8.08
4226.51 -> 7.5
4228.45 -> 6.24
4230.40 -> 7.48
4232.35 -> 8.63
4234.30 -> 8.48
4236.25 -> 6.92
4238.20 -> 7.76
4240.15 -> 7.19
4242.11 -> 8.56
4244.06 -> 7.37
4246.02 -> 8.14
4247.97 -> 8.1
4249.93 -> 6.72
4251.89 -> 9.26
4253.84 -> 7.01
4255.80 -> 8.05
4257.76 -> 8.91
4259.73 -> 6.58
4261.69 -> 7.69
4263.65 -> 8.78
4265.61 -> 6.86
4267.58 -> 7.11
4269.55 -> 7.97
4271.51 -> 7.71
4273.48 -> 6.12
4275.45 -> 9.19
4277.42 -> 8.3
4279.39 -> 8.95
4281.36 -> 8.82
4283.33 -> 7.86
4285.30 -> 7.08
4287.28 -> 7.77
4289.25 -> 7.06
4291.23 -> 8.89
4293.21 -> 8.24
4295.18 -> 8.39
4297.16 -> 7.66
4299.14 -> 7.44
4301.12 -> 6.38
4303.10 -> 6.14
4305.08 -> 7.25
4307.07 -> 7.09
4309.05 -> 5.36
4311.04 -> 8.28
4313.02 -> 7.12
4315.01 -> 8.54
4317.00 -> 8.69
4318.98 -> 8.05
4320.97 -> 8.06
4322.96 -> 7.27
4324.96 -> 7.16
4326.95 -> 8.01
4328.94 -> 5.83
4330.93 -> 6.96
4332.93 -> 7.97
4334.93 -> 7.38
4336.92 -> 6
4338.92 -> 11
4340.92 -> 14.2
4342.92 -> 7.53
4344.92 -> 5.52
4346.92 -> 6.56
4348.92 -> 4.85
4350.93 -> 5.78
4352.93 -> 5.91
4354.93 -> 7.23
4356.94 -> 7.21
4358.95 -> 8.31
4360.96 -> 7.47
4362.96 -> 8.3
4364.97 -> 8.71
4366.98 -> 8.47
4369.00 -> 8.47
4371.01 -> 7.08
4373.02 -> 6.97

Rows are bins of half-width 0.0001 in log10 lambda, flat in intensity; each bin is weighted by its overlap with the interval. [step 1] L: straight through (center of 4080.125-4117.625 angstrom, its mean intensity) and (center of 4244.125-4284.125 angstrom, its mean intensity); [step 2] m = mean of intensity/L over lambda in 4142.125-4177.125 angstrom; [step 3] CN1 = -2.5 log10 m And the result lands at -0.09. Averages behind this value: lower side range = 6.97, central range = 7.93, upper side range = 7.89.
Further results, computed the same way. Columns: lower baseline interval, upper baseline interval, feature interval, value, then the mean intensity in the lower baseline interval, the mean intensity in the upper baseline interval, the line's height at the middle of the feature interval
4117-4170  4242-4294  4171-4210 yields 0.10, 8.26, 7.88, 8.12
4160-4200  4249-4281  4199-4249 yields 0.01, 7.64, 7.85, 7.75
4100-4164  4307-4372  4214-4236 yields -0.02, 7.89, 7.59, 7.76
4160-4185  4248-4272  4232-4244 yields -0.02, 7.65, 7.74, 7.71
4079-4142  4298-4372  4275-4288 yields -0.10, 7.6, 7.5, 7.53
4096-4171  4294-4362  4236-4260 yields -0.03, 7.76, 7.43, 7.57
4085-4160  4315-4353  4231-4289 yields -0.03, 7.69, 7.58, 7.62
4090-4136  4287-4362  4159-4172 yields -0.07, 7.32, 7.49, 7.36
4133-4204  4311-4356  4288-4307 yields 0.02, 7.87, 7.54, 7.62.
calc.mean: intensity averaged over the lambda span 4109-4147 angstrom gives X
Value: 8.16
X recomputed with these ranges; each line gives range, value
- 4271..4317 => 7.66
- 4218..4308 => 7.78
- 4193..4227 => 7.62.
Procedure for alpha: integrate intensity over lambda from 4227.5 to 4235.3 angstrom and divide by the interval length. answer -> 7.71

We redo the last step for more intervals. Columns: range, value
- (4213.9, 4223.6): 8.15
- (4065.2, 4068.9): 9.23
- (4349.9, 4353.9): 5.84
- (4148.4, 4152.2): 8.56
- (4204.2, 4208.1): 7.41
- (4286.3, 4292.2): 7.9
